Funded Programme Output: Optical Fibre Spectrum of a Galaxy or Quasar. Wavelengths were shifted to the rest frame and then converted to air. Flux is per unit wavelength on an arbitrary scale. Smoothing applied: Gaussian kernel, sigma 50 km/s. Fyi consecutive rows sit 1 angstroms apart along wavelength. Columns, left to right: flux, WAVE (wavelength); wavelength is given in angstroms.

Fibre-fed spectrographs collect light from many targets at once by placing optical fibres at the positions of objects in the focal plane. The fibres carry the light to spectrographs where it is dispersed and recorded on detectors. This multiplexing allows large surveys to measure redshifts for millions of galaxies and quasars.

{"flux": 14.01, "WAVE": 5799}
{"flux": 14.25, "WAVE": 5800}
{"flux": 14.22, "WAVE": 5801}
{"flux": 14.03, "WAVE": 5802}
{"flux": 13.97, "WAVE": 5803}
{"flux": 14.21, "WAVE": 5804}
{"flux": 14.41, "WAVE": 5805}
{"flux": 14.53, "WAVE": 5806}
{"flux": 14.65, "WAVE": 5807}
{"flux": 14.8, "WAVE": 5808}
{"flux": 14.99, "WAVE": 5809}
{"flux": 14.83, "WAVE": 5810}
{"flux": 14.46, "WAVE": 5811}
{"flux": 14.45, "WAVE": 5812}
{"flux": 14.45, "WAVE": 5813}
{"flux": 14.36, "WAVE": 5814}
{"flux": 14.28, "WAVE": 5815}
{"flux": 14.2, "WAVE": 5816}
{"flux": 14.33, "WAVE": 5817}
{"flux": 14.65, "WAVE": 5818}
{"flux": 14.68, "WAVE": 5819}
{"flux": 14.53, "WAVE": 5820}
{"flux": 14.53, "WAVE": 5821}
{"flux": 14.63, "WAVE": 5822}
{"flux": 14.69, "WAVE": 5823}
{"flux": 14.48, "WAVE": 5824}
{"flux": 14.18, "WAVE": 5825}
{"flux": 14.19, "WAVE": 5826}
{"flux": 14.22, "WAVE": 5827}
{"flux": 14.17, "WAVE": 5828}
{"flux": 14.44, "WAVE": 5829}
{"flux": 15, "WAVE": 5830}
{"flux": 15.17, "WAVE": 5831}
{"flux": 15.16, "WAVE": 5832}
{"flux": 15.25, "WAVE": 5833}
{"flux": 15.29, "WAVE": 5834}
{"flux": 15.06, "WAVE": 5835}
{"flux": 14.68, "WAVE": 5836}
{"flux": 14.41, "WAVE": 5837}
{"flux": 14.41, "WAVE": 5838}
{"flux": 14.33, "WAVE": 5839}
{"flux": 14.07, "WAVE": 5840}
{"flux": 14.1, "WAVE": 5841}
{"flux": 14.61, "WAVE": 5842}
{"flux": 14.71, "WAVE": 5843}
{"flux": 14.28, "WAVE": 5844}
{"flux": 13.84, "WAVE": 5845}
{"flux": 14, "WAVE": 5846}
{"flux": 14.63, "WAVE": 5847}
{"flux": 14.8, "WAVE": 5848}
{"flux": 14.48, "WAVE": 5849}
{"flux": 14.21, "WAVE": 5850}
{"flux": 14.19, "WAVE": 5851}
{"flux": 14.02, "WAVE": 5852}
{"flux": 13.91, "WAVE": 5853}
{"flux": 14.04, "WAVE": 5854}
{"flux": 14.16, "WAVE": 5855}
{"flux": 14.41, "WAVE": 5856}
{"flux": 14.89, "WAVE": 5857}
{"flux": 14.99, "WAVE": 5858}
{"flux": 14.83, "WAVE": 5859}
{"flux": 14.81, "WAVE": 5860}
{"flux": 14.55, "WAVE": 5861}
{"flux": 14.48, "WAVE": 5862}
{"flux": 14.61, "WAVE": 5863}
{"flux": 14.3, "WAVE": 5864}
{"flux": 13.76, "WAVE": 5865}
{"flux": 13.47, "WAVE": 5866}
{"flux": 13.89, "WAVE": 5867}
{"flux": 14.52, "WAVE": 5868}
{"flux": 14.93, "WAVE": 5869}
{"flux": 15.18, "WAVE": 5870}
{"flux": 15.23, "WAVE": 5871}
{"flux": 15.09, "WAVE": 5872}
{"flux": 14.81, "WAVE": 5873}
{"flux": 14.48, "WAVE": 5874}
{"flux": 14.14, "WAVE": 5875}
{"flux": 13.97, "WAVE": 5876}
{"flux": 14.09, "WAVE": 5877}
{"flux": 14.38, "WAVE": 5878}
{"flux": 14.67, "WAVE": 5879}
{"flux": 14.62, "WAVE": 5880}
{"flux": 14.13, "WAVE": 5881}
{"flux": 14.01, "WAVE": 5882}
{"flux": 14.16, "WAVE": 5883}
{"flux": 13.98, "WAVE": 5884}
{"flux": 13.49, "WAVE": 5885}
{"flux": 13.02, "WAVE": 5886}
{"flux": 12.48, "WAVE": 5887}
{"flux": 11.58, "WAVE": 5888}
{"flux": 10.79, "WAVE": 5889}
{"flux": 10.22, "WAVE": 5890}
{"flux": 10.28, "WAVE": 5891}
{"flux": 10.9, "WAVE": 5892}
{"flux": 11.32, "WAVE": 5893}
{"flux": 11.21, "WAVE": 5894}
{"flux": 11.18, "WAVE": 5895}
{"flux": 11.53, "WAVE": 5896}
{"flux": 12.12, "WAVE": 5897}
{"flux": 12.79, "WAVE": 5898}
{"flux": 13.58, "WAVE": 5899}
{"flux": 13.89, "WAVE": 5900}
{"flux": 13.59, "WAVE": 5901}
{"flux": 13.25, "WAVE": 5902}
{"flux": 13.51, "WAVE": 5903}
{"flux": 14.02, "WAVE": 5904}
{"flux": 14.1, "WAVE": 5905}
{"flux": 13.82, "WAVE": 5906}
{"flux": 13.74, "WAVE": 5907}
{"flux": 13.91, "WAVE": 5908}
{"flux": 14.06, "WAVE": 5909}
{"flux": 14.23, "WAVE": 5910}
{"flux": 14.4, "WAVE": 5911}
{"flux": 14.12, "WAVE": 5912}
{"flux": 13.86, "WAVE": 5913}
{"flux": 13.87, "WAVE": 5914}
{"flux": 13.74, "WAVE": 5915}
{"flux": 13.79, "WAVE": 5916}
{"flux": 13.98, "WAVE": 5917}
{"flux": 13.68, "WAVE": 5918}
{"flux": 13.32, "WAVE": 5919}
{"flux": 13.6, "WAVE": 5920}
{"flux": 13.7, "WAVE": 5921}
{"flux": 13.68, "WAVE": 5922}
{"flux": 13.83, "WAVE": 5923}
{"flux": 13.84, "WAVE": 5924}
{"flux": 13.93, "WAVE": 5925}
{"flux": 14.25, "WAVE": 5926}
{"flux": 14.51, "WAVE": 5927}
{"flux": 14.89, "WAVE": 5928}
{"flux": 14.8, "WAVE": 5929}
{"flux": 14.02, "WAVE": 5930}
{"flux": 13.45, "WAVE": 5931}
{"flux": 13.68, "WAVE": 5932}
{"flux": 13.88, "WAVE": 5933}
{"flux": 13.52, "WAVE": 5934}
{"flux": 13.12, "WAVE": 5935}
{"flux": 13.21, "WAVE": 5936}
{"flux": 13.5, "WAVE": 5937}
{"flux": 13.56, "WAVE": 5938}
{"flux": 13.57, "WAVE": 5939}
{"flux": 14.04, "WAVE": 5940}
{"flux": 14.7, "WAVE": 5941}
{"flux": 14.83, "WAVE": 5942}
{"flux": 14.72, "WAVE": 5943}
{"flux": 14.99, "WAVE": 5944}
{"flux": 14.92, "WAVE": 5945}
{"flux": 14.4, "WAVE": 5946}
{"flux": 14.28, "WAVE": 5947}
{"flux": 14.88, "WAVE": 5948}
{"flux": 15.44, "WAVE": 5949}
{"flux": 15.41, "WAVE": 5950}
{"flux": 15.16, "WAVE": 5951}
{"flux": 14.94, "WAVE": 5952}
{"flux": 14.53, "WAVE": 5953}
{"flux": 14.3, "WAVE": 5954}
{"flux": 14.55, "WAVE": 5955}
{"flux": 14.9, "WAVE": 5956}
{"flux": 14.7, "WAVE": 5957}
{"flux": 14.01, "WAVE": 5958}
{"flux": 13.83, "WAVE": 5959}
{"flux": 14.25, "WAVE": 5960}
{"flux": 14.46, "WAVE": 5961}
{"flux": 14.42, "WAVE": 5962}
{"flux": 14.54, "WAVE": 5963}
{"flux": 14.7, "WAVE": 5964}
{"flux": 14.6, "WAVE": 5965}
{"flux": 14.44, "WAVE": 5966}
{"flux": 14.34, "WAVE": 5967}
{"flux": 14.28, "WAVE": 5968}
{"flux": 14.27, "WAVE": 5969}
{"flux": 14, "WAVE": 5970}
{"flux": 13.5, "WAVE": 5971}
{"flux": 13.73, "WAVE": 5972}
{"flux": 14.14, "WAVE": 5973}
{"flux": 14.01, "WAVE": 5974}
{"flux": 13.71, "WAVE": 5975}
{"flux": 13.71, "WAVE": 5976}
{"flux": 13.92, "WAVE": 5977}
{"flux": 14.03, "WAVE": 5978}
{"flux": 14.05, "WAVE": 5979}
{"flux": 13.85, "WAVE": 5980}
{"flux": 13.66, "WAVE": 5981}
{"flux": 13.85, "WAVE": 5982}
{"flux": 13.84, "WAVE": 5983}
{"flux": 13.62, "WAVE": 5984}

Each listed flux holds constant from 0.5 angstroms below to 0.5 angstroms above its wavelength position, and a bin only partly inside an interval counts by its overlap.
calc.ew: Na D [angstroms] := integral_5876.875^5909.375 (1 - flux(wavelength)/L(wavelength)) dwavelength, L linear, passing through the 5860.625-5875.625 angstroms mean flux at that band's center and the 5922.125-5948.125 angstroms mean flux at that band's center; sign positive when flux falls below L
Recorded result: 3.13 angstroms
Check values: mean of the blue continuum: 14.5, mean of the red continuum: 14.1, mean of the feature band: 13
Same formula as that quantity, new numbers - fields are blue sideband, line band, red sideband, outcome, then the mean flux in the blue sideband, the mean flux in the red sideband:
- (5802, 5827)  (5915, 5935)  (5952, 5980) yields 0.6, 14.5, 14.2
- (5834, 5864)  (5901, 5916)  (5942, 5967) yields 0.7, 14.4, 14.6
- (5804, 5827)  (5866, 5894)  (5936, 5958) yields 2.1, 14.5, 14.5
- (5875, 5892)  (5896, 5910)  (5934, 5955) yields 0.0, 13.1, 14.4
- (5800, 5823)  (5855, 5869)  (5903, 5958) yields -0.1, 14.5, 14.2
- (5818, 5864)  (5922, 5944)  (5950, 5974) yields 0.6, 14.5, 14.4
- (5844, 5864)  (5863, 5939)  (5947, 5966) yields 4.9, 14.4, 14.6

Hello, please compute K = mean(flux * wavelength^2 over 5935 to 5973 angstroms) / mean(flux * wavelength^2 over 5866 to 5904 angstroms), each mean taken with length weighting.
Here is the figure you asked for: 1.11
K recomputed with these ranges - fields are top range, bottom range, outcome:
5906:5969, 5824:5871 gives 1.01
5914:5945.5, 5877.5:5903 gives 1.12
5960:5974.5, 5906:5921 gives 1.05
